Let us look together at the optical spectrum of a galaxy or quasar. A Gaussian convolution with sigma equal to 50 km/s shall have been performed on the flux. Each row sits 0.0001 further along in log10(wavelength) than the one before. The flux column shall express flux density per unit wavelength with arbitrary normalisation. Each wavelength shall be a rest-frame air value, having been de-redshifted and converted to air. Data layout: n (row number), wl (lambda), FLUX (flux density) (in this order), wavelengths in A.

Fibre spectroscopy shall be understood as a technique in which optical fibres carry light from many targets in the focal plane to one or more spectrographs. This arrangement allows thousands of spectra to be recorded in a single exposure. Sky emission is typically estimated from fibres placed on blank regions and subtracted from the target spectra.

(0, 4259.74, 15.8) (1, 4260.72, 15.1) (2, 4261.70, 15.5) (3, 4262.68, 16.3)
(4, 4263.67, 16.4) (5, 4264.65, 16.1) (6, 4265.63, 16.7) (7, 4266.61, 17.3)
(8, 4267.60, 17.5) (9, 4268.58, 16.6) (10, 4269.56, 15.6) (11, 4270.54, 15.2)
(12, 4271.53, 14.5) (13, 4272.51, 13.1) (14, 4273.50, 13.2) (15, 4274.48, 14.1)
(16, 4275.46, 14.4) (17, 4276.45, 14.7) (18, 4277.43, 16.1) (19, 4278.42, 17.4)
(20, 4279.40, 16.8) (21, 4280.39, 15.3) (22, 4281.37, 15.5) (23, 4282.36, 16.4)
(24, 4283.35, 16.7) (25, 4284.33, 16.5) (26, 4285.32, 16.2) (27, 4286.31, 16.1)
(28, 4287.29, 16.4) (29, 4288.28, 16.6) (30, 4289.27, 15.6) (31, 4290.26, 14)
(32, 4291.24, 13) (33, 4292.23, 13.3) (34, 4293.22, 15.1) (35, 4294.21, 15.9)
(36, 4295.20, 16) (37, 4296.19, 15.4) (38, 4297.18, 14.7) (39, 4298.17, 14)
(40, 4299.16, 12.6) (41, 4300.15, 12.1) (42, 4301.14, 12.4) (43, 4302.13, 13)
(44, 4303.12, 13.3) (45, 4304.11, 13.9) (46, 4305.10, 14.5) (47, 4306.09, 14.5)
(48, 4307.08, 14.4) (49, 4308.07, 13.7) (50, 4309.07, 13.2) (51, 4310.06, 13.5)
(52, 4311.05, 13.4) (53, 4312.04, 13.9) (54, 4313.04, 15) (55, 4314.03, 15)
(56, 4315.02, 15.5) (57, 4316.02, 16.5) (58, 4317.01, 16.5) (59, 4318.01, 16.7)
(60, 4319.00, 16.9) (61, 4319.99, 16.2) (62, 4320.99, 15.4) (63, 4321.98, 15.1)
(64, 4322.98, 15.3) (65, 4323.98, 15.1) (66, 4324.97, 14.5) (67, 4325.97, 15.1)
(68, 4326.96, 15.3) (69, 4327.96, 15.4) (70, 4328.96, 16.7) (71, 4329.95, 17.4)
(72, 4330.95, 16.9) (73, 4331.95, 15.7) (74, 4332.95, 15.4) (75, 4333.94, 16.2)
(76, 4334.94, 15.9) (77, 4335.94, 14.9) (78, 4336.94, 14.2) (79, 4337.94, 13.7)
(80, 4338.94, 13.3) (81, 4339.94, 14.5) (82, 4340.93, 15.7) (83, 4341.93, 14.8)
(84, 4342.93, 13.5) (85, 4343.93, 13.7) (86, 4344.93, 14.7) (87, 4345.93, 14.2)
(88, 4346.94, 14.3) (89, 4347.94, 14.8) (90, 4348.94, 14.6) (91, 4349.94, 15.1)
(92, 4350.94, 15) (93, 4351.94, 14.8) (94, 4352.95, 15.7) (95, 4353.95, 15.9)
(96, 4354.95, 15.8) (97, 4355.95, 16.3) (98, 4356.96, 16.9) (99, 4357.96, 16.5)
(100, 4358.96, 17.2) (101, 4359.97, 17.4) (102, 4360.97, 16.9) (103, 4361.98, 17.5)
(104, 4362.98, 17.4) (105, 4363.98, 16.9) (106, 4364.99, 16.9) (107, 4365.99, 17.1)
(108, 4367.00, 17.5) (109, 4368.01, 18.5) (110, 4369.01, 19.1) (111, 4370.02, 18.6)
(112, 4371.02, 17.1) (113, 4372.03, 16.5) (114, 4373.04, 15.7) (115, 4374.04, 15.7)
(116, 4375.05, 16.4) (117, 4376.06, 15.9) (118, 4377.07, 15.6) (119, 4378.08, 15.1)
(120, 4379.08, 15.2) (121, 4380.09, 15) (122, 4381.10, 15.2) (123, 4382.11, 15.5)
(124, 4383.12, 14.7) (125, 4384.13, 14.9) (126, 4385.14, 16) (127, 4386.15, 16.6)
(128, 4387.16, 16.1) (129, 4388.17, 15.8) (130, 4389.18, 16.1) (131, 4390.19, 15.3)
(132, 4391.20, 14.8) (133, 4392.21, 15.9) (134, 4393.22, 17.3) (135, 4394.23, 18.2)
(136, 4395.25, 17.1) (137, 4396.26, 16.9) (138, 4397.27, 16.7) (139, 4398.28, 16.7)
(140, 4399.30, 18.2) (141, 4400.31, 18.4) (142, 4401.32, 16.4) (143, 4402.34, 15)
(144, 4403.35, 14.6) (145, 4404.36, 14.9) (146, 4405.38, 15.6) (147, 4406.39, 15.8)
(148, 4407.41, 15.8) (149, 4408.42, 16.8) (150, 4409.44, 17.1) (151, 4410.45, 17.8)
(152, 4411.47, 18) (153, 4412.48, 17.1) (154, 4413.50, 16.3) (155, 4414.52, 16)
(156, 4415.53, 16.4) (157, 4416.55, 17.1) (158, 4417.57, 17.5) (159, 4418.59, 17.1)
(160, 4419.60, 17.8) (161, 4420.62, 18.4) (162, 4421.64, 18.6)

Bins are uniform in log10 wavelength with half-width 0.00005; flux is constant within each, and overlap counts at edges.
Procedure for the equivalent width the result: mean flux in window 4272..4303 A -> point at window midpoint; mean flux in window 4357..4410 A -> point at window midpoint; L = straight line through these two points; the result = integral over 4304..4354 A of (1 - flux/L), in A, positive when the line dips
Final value 1.7 A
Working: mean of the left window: 14.9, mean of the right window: 16.4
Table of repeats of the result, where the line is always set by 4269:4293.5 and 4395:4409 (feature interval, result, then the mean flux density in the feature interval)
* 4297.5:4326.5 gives 1.9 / 14.5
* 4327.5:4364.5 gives 0.7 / 15.6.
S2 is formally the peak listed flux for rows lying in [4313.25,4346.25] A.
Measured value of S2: 17.4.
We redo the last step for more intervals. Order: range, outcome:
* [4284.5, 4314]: 16.6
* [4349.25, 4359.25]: 17.2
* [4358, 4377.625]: 19.1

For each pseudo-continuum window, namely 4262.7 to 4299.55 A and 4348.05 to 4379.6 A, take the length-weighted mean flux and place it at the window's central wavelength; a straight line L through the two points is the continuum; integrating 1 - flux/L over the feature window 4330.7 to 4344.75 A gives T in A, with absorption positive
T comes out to 1.1 A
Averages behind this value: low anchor 15.4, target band 14.8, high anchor 16.5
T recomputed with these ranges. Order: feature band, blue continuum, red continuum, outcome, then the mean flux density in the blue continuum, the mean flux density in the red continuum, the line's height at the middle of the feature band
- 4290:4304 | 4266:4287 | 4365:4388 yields 1.7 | 15.7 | 16.3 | 15.8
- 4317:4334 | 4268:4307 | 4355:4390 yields -0.3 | 14.9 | 16.4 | 15.6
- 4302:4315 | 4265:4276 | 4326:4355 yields 1.0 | 15.3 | 15.1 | 15.2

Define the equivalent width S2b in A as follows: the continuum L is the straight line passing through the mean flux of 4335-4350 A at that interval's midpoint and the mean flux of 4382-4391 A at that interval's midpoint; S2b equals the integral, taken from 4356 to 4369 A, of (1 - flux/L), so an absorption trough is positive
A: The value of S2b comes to -2.0 A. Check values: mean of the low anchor 14.4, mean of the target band 17.3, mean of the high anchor 15.6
